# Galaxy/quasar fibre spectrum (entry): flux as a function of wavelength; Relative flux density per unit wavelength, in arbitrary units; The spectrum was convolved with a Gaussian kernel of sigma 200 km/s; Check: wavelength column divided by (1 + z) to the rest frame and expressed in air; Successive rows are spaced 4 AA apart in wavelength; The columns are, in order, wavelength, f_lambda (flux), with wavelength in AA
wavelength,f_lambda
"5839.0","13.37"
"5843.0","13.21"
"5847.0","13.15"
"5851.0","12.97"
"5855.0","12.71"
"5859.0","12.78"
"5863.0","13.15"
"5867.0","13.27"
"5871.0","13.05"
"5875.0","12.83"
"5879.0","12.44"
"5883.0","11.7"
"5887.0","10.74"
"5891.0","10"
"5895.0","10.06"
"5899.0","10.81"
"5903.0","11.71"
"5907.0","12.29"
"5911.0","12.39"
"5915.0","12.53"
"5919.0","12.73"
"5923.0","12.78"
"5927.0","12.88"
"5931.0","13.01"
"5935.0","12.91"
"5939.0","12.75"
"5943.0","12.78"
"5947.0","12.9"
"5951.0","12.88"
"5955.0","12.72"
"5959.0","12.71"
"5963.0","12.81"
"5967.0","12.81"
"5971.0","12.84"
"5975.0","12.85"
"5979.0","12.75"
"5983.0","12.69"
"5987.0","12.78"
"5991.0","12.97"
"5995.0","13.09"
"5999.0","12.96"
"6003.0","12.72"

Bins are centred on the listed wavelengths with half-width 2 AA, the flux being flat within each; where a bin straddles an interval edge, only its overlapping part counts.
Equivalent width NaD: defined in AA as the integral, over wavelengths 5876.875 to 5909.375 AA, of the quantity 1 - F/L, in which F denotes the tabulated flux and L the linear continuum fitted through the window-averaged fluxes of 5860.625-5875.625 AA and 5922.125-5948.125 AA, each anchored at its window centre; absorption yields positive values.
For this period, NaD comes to 4.4 AA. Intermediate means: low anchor 13.1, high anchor 12.9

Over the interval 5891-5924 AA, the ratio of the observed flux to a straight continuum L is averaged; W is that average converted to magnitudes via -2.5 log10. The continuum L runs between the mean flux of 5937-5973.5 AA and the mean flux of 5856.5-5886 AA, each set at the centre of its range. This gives 0.09 mag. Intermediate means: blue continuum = 12.7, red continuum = 12.8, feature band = 11.8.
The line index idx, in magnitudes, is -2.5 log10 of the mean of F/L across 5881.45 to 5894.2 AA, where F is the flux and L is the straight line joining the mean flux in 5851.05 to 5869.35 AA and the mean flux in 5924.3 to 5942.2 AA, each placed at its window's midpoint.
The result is 0.21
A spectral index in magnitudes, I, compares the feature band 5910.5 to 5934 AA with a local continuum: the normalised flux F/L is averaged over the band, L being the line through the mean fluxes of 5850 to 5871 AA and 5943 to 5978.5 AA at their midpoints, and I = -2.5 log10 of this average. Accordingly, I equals 0.011 mag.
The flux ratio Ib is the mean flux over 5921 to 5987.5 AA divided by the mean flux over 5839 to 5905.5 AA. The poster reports 1.1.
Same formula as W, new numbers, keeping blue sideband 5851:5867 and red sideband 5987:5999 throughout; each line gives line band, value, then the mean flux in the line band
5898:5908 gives 0.12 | 11.6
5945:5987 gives 0.01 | 12.8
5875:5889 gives 0.10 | 11.8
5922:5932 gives 0.01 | 12.9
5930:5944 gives 0.01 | 12.9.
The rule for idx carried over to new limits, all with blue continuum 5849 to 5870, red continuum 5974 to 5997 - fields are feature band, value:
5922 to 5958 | 0.00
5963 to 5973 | 0.00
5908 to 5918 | 0.04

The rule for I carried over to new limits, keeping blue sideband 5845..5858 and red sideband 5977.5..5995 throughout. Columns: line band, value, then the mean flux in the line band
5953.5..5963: 0.01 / 12.7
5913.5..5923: 0.02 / 12.7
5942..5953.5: 0.00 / 12.9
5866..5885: 0.02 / 12.6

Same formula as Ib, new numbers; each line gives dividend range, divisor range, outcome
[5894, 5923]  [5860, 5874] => 0.91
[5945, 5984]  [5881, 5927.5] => 1.10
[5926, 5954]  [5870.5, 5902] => 1.13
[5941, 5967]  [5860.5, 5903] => 1.08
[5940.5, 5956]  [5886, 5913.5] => 1.15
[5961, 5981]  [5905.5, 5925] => 1.02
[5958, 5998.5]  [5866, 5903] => 1.11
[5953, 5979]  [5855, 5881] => 0.99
